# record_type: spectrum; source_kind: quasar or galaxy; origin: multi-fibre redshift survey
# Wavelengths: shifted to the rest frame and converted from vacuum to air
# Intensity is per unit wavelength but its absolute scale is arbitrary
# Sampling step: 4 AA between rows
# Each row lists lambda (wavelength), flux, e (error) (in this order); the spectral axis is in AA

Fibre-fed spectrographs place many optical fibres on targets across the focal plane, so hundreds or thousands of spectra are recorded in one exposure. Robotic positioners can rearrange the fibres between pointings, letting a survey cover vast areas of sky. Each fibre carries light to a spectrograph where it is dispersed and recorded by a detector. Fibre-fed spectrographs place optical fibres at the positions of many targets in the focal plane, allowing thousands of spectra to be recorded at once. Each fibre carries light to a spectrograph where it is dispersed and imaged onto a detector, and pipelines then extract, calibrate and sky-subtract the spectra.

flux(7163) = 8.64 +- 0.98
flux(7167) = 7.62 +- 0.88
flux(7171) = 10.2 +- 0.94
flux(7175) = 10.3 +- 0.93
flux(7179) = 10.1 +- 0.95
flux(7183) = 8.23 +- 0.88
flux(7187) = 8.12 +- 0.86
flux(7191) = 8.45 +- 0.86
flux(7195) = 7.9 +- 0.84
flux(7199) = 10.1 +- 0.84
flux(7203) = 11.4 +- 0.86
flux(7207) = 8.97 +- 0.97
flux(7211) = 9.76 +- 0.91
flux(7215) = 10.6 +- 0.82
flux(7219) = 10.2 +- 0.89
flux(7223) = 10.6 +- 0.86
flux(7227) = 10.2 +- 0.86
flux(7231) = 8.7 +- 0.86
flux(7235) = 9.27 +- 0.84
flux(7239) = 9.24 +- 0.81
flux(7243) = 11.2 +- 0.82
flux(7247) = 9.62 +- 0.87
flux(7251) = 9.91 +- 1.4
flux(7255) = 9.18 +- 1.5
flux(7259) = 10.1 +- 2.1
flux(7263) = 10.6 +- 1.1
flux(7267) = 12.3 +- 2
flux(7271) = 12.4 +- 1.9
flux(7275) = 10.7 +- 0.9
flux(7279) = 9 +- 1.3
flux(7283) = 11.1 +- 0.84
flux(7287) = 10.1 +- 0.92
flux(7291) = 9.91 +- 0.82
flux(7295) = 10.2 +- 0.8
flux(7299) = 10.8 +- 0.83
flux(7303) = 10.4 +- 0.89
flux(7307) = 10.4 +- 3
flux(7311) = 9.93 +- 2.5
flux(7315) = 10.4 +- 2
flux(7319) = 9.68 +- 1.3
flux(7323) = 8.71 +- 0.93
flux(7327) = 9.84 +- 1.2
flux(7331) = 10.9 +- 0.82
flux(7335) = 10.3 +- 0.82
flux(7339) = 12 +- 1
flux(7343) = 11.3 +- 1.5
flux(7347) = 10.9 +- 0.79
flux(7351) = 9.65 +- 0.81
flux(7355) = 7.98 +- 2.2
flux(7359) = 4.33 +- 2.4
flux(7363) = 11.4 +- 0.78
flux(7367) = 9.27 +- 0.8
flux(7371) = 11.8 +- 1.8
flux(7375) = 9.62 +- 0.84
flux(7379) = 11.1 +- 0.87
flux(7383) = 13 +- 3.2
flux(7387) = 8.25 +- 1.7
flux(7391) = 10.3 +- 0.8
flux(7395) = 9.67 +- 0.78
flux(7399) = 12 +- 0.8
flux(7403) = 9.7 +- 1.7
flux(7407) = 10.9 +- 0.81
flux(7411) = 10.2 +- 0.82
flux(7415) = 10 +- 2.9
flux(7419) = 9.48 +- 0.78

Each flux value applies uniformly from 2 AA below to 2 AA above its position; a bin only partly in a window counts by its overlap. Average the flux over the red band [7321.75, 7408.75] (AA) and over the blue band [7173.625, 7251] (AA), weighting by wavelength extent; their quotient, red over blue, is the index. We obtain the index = 1.1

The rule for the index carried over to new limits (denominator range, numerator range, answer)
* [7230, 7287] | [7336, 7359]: 0.96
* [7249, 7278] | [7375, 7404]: 0.99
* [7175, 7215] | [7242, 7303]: 1.12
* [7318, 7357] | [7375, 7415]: 1.04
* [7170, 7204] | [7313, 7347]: 1.12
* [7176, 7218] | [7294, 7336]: 1.08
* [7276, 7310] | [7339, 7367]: 0.92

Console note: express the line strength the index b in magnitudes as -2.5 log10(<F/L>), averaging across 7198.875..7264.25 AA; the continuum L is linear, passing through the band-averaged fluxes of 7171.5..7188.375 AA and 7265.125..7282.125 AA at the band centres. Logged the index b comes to 0.033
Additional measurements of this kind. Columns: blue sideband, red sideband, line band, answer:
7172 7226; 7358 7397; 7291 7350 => -0.05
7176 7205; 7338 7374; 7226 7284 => -0.09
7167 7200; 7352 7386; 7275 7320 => -0.08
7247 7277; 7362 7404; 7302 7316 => 0.04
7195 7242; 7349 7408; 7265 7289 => -0.11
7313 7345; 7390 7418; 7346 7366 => 0.18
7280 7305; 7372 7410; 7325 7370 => 0.06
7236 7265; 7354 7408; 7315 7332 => 0.02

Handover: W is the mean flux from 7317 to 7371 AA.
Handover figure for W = 9.79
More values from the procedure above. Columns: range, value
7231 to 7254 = 9.72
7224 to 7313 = 10.2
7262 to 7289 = 10.9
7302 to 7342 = 10.3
